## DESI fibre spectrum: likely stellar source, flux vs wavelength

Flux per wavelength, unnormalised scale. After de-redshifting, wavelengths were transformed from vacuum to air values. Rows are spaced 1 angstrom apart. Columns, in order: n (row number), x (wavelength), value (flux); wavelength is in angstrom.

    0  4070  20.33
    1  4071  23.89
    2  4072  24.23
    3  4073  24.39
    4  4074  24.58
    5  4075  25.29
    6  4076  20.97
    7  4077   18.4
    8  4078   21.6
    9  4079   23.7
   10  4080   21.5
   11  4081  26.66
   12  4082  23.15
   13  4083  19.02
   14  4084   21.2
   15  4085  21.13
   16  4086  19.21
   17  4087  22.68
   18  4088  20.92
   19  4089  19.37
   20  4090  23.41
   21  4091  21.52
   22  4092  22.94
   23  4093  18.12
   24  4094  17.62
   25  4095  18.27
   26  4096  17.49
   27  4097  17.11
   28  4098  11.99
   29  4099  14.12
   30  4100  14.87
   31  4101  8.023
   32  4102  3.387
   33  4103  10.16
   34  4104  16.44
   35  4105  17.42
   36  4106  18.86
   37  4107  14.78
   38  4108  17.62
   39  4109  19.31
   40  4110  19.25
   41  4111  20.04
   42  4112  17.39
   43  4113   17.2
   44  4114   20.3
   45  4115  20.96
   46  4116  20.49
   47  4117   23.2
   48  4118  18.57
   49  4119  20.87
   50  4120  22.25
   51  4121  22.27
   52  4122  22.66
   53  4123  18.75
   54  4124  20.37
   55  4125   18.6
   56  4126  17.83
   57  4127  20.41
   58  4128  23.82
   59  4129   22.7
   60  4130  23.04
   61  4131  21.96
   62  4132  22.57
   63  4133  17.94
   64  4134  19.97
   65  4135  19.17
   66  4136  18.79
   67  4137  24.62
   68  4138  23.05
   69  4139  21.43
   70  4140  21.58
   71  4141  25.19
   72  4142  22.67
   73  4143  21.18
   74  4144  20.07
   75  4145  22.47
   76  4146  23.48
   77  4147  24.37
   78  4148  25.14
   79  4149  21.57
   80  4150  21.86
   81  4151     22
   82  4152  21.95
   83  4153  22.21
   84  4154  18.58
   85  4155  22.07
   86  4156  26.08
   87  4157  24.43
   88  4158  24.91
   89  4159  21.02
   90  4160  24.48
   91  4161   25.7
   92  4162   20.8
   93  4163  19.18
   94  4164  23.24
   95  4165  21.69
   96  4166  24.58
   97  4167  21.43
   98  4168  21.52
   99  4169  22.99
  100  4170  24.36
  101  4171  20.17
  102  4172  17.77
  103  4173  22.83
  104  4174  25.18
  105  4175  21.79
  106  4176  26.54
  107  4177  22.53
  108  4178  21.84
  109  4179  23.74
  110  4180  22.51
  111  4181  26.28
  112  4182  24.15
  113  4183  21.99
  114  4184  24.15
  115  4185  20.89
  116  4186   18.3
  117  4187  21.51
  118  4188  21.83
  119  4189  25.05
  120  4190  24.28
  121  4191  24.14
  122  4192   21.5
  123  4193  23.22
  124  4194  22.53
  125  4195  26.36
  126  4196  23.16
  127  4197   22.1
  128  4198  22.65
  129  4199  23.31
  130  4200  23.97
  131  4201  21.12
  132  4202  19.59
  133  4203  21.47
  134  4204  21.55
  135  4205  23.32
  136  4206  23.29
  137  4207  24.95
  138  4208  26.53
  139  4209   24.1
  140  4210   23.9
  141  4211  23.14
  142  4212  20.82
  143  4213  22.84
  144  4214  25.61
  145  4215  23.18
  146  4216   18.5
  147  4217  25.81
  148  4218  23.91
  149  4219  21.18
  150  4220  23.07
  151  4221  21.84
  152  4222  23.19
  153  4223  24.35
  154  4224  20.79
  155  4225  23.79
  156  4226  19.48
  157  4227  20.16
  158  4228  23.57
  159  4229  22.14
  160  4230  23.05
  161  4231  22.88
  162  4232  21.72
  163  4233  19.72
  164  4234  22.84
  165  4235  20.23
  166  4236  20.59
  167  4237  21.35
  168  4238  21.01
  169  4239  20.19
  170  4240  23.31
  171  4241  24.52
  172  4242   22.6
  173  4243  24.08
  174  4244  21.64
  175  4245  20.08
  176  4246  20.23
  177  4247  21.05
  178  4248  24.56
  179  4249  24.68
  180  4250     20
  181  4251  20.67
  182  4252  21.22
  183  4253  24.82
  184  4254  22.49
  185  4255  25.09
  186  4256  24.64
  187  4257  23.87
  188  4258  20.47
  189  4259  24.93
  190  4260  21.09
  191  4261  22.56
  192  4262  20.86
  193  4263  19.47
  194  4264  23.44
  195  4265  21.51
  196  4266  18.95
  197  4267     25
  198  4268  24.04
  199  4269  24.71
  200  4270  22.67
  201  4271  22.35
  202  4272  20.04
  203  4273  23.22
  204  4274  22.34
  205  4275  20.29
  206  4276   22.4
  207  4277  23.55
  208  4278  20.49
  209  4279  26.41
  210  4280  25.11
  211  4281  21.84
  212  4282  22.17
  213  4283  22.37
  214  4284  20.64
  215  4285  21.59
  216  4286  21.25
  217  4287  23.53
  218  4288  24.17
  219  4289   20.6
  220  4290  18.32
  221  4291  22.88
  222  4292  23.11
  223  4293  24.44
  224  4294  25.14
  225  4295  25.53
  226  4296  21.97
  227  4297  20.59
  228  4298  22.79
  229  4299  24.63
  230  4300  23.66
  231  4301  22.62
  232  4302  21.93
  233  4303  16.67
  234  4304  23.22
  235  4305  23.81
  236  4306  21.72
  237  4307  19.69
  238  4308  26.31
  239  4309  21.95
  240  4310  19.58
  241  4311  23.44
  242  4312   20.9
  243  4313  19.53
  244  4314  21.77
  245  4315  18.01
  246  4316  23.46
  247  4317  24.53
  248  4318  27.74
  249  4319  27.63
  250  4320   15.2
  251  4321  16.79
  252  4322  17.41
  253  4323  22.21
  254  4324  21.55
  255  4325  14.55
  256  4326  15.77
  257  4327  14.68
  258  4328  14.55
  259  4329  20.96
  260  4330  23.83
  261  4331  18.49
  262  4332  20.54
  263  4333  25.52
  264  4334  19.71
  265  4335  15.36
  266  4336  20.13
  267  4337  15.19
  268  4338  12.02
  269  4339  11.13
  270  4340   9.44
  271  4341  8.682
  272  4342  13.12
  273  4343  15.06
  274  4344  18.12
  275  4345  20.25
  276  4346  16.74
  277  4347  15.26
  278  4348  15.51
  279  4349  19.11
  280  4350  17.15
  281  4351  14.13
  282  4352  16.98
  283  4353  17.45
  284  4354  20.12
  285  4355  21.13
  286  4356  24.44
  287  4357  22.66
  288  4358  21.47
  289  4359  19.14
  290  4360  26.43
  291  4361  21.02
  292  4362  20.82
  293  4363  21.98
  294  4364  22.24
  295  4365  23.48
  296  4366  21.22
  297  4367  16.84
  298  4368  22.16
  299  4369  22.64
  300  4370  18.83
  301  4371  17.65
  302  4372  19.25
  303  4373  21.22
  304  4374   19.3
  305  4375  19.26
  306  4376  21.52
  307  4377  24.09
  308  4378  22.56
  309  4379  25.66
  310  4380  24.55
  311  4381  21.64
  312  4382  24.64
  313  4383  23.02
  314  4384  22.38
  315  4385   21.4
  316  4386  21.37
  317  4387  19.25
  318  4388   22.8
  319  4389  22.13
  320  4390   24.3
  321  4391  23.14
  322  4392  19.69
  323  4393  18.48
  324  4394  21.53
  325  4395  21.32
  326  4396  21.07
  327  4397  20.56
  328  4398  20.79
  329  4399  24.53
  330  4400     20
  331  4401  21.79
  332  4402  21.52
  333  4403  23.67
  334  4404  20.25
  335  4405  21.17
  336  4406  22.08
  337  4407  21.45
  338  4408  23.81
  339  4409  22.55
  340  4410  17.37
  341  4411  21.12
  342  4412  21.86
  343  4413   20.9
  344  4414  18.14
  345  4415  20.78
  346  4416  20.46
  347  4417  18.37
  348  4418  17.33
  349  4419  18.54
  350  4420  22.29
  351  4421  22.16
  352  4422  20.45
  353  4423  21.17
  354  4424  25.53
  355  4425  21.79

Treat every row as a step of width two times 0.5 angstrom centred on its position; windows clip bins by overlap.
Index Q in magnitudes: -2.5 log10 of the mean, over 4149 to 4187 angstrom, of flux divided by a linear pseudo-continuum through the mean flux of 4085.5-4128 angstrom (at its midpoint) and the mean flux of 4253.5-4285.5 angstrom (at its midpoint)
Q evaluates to -0.14 mag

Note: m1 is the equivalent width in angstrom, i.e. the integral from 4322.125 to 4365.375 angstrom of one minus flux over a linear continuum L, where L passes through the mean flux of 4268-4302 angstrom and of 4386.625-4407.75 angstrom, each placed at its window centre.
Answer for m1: 7.4 angstrom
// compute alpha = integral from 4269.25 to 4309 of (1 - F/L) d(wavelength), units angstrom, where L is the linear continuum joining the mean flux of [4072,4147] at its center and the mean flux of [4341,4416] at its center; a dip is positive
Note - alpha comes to -4.0 angstrom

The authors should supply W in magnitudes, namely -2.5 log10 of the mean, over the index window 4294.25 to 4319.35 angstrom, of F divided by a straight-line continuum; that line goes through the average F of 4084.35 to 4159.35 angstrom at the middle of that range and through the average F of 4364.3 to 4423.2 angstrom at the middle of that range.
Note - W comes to -0.08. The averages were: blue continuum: 20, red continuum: 21.2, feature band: 22.5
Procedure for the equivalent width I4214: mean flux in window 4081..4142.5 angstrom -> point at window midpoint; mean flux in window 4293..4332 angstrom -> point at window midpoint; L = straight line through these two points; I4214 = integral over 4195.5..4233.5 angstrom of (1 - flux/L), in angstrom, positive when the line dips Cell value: -4.3 angstrom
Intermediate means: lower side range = 19.4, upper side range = 21.2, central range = 22.6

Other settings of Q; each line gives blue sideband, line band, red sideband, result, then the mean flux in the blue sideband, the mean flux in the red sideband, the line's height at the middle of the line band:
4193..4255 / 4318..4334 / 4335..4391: 0.04 mag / 22.5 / 19.6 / 20.4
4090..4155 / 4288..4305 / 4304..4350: -0.18 mag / 19.7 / 18.9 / 19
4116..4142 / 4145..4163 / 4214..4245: -0.07 mag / 21.3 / 22.2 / 21.5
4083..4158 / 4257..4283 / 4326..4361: -0.21 mag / 20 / 17.8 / 18.5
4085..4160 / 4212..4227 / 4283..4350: -0.13 mag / 20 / 19.9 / 20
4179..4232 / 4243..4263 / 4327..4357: -0.07 mag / 22.8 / 17.3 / 20.9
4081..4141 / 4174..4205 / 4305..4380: -0.18 mag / 19.3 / 19.6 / 19.4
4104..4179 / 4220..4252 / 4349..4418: -0.03 mag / 21.5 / 21.1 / 21.3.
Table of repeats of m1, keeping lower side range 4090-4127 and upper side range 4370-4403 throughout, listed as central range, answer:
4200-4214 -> -2.7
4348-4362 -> 0.8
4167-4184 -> -3.7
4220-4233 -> -1.8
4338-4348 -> 3.3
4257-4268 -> -1.1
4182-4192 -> -1.9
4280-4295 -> -1.6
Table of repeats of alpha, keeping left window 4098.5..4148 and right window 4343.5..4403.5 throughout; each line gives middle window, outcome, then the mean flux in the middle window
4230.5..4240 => -0.53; 21.3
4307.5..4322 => -0.83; 21.8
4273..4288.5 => -1.64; 22.6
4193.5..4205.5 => -1.57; 22.6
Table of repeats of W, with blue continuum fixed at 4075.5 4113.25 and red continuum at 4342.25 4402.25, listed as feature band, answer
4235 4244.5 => -0.128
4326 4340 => 0.166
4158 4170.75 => -0.193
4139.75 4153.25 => -0.199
